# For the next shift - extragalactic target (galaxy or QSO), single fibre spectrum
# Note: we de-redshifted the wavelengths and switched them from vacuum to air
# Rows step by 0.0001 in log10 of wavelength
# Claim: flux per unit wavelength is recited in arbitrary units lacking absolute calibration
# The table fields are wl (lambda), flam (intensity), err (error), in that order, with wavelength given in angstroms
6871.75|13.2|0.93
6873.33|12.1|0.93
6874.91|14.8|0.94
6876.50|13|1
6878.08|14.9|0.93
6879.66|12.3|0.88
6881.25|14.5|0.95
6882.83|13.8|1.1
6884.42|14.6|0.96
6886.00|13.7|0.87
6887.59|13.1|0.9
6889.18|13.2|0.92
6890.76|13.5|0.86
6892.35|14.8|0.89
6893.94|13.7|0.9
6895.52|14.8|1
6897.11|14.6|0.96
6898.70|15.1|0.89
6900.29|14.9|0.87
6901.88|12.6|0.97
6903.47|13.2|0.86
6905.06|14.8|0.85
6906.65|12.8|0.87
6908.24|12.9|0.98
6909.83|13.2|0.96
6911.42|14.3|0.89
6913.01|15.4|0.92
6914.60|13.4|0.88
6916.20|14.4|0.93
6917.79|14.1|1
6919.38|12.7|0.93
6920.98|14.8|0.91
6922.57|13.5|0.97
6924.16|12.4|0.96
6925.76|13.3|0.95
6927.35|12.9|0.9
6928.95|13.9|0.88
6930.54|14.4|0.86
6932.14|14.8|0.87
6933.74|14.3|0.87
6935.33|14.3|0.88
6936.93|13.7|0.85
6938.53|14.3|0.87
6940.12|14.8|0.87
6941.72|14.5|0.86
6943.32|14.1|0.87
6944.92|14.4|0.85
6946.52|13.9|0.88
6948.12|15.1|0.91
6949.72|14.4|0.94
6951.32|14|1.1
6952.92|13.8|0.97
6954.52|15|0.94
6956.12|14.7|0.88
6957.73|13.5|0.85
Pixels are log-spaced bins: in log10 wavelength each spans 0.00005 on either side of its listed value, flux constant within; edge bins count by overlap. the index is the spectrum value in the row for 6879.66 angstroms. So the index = 12.3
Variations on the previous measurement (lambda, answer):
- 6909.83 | 13.2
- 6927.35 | 12.9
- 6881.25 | 14.5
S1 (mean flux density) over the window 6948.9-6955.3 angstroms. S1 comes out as 14.3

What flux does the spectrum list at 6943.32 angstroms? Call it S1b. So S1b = 14.1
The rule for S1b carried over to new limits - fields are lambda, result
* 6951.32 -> 14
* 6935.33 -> 14.3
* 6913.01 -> 15.4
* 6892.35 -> 14.8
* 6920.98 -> 14.8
